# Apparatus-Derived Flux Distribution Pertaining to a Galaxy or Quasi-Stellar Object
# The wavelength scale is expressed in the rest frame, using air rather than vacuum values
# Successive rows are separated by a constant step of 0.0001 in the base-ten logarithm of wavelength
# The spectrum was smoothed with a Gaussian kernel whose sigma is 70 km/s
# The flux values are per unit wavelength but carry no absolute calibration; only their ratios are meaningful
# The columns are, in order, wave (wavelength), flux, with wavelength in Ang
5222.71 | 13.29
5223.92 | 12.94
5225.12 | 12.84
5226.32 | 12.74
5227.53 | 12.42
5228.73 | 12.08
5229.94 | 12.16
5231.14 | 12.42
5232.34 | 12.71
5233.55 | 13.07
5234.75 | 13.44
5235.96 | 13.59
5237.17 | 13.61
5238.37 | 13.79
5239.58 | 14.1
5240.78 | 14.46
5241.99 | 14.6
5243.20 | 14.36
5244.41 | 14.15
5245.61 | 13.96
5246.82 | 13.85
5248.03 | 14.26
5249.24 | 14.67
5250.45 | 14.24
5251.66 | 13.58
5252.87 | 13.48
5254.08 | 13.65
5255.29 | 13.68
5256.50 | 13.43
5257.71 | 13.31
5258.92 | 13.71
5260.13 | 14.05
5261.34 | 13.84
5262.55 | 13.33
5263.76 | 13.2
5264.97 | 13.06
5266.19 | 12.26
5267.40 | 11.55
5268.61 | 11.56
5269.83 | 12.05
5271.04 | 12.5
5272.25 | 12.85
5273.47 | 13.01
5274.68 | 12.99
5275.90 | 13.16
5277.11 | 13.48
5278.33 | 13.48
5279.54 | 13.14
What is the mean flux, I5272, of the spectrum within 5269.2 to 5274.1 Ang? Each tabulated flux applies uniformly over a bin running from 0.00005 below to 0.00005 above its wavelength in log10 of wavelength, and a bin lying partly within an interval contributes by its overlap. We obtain 12.6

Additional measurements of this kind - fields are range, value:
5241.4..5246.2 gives 14.3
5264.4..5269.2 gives 12.1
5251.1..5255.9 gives 13.6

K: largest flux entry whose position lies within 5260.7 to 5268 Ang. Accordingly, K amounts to 13.84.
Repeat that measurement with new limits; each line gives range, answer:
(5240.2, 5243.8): 14.6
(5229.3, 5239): 13.79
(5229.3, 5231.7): 12.42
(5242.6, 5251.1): 14.67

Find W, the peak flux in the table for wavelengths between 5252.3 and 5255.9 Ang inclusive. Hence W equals 13.68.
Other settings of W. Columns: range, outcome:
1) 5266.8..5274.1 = 13.01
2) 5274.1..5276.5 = 13.16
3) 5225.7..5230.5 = 12.74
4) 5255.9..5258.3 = 13.43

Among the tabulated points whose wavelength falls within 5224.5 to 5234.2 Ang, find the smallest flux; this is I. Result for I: 12.08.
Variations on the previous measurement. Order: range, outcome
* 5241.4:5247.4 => 13.85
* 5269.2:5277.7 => 12.05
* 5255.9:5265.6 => 13.06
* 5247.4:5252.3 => 13.58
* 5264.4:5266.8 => 12.26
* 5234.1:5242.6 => 13.44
